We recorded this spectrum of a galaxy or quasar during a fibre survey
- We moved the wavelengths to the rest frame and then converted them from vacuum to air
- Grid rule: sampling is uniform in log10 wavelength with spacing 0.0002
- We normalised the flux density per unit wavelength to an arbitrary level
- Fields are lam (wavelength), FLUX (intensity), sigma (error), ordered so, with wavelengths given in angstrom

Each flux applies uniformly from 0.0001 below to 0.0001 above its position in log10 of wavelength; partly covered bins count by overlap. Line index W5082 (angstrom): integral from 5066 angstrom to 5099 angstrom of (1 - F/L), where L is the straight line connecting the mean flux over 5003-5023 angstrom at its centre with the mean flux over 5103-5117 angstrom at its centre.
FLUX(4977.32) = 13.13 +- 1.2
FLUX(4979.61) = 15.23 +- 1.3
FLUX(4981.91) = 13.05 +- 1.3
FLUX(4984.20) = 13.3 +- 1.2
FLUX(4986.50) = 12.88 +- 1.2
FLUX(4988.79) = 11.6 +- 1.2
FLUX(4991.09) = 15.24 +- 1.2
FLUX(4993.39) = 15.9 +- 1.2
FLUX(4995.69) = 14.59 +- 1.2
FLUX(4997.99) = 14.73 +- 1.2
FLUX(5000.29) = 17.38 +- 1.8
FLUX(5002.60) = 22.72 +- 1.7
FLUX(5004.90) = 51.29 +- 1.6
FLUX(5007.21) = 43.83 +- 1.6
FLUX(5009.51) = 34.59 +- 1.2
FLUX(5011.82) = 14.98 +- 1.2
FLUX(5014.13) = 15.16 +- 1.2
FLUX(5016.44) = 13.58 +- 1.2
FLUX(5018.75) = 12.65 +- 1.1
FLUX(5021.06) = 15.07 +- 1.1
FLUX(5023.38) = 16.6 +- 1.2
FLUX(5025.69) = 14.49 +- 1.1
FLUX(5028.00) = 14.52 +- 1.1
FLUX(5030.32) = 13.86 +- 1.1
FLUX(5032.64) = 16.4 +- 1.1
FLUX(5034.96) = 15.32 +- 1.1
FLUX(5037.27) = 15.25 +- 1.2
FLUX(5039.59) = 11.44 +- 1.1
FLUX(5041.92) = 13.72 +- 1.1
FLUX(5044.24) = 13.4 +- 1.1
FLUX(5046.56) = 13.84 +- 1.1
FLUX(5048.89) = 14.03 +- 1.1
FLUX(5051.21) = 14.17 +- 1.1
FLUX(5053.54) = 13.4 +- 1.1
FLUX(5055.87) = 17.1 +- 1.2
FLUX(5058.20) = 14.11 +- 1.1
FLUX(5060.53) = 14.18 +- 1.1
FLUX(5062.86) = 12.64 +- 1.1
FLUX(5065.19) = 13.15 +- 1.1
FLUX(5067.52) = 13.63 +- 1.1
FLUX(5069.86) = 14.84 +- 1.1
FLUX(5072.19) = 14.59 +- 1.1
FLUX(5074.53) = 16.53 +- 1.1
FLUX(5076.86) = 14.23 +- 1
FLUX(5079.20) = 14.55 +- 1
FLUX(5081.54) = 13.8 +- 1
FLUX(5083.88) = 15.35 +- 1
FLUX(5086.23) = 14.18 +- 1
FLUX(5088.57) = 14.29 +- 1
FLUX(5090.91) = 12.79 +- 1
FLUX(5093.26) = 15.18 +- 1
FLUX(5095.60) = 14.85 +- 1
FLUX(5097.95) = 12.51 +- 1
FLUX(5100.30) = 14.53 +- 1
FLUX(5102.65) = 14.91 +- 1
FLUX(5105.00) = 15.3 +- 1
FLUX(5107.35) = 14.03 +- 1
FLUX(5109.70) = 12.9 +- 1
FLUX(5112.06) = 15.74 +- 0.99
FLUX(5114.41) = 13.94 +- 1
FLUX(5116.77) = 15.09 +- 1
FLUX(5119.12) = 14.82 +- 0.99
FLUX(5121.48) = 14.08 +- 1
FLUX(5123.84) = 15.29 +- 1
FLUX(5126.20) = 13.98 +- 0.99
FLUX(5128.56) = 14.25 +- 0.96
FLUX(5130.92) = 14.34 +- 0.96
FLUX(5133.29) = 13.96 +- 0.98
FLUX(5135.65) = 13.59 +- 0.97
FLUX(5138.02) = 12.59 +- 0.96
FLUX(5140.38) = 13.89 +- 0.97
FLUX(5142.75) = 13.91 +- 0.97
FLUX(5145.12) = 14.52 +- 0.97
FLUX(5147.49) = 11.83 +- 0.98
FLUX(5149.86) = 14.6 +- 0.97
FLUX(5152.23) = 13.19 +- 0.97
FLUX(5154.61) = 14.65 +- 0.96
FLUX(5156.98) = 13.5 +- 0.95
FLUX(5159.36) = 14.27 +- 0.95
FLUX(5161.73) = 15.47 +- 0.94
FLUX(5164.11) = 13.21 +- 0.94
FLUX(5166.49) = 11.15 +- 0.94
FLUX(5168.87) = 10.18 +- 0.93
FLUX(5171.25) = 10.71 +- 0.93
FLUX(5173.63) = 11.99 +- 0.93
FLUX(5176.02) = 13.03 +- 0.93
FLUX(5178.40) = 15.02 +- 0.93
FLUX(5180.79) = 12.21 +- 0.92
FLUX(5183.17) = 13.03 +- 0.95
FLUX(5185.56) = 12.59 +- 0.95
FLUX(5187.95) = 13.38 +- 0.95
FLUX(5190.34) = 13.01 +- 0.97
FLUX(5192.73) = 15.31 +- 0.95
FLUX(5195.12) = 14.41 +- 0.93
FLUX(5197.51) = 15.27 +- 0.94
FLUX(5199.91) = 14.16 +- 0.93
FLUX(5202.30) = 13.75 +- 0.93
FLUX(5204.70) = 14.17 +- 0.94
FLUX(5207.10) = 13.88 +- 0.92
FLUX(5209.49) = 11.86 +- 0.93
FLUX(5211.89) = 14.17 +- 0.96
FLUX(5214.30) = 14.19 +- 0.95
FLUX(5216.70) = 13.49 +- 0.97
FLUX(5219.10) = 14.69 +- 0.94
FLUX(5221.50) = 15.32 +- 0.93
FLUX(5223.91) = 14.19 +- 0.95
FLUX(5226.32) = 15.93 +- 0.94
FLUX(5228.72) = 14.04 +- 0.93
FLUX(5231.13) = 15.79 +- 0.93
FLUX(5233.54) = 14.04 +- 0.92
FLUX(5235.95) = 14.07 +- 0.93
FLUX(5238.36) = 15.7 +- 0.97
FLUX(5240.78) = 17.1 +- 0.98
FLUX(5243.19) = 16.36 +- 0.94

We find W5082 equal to 5.7 angstrom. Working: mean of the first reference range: 24.7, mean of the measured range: 14.4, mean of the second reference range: 14.5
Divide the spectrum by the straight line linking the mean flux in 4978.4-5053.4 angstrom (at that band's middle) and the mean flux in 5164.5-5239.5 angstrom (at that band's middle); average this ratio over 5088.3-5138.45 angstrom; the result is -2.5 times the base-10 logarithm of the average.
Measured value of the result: 0.08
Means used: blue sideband 17.3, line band 14.2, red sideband 13.7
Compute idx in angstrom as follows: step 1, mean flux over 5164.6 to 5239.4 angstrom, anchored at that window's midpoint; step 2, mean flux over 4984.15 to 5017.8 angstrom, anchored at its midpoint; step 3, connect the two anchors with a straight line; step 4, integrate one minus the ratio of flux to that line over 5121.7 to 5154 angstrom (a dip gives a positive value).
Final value 4.4 angstrom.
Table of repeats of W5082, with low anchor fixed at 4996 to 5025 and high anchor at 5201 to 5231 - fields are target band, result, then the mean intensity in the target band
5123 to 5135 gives 2.3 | 14.3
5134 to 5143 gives 2.0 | 13.5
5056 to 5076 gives 5.7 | 14.4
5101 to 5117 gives 3.4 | 14.5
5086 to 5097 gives 2.8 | 14.2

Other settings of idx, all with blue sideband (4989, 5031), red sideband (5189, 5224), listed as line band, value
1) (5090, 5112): 3.87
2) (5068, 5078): 1.73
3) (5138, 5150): 1.81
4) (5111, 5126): 1.76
